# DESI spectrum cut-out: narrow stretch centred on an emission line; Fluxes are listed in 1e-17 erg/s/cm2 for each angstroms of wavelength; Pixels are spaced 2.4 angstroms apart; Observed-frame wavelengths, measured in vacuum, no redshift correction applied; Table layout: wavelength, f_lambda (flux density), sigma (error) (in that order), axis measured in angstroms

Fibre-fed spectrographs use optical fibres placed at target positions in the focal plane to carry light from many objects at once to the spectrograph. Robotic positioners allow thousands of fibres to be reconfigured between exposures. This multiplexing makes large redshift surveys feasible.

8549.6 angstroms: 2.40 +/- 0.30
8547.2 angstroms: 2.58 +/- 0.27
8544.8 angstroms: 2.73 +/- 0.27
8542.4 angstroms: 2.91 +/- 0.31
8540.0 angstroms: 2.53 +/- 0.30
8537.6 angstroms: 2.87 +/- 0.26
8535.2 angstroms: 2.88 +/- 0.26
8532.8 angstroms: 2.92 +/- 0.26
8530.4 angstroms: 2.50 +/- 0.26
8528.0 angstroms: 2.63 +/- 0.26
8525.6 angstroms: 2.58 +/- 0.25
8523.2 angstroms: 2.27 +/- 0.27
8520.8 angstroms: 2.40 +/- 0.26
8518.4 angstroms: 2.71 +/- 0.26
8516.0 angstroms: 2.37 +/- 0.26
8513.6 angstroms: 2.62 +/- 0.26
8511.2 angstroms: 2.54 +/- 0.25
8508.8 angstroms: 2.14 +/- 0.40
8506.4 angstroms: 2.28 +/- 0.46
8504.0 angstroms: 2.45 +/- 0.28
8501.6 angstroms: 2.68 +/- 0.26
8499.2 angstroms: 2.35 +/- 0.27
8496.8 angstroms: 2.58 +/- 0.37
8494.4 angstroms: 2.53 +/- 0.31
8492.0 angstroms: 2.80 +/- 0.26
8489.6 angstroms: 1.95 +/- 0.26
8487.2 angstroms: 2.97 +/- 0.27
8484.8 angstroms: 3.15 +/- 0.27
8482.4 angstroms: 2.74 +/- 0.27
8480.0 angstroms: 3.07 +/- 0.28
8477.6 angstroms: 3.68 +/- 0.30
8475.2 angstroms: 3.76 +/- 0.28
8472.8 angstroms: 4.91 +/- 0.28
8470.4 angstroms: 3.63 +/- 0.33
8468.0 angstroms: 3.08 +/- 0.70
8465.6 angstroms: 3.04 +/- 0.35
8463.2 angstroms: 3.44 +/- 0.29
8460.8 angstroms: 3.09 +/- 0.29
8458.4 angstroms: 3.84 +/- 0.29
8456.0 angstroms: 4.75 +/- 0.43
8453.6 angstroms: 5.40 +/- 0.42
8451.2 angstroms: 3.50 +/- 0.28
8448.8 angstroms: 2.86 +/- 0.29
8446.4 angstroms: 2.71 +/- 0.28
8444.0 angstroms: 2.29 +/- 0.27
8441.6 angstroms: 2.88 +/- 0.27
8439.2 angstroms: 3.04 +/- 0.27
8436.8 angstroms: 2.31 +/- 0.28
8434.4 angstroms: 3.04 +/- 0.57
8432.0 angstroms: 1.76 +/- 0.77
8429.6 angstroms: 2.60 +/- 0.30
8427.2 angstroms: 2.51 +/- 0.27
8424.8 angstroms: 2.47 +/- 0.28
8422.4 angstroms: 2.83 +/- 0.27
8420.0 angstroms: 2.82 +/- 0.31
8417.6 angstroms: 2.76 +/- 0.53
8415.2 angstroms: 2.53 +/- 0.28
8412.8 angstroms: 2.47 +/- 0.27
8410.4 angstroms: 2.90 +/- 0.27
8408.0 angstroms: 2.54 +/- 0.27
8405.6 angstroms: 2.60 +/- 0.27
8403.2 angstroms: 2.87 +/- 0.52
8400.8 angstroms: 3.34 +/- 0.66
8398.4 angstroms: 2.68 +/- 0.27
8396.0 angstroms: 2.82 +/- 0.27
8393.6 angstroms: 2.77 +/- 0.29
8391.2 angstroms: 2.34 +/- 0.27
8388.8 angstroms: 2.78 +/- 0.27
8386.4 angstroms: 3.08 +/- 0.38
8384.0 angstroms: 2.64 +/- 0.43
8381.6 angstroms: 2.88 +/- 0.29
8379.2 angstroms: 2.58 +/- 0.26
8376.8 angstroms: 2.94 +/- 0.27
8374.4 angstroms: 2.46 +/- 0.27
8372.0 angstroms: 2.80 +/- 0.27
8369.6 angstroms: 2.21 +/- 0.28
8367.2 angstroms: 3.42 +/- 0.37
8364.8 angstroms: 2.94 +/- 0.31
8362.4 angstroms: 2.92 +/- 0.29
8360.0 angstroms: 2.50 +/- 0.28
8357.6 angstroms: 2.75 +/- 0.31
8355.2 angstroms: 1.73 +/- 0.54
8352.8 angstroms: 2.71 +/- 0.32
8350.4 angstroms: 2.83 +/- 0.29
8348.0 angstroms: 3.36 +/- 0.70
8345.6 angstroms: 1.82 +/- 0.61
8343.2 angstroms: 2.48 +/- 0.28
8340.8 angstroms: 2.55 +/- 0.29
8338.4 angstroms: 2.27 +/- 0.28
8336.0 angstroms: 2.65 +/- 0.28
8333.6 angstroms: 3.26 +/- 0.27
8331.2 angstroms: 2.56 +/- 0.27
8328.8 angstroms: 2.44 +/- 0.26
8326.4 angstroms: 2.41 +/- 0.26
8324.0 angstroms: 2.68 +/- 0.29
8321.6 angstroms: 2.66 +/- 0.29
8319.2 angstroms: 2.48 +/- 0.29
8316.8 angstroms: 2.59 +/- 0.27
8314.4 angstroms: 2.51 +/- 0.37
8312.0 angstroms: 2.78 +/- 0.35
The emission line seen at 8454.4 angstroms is [S II] 6716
